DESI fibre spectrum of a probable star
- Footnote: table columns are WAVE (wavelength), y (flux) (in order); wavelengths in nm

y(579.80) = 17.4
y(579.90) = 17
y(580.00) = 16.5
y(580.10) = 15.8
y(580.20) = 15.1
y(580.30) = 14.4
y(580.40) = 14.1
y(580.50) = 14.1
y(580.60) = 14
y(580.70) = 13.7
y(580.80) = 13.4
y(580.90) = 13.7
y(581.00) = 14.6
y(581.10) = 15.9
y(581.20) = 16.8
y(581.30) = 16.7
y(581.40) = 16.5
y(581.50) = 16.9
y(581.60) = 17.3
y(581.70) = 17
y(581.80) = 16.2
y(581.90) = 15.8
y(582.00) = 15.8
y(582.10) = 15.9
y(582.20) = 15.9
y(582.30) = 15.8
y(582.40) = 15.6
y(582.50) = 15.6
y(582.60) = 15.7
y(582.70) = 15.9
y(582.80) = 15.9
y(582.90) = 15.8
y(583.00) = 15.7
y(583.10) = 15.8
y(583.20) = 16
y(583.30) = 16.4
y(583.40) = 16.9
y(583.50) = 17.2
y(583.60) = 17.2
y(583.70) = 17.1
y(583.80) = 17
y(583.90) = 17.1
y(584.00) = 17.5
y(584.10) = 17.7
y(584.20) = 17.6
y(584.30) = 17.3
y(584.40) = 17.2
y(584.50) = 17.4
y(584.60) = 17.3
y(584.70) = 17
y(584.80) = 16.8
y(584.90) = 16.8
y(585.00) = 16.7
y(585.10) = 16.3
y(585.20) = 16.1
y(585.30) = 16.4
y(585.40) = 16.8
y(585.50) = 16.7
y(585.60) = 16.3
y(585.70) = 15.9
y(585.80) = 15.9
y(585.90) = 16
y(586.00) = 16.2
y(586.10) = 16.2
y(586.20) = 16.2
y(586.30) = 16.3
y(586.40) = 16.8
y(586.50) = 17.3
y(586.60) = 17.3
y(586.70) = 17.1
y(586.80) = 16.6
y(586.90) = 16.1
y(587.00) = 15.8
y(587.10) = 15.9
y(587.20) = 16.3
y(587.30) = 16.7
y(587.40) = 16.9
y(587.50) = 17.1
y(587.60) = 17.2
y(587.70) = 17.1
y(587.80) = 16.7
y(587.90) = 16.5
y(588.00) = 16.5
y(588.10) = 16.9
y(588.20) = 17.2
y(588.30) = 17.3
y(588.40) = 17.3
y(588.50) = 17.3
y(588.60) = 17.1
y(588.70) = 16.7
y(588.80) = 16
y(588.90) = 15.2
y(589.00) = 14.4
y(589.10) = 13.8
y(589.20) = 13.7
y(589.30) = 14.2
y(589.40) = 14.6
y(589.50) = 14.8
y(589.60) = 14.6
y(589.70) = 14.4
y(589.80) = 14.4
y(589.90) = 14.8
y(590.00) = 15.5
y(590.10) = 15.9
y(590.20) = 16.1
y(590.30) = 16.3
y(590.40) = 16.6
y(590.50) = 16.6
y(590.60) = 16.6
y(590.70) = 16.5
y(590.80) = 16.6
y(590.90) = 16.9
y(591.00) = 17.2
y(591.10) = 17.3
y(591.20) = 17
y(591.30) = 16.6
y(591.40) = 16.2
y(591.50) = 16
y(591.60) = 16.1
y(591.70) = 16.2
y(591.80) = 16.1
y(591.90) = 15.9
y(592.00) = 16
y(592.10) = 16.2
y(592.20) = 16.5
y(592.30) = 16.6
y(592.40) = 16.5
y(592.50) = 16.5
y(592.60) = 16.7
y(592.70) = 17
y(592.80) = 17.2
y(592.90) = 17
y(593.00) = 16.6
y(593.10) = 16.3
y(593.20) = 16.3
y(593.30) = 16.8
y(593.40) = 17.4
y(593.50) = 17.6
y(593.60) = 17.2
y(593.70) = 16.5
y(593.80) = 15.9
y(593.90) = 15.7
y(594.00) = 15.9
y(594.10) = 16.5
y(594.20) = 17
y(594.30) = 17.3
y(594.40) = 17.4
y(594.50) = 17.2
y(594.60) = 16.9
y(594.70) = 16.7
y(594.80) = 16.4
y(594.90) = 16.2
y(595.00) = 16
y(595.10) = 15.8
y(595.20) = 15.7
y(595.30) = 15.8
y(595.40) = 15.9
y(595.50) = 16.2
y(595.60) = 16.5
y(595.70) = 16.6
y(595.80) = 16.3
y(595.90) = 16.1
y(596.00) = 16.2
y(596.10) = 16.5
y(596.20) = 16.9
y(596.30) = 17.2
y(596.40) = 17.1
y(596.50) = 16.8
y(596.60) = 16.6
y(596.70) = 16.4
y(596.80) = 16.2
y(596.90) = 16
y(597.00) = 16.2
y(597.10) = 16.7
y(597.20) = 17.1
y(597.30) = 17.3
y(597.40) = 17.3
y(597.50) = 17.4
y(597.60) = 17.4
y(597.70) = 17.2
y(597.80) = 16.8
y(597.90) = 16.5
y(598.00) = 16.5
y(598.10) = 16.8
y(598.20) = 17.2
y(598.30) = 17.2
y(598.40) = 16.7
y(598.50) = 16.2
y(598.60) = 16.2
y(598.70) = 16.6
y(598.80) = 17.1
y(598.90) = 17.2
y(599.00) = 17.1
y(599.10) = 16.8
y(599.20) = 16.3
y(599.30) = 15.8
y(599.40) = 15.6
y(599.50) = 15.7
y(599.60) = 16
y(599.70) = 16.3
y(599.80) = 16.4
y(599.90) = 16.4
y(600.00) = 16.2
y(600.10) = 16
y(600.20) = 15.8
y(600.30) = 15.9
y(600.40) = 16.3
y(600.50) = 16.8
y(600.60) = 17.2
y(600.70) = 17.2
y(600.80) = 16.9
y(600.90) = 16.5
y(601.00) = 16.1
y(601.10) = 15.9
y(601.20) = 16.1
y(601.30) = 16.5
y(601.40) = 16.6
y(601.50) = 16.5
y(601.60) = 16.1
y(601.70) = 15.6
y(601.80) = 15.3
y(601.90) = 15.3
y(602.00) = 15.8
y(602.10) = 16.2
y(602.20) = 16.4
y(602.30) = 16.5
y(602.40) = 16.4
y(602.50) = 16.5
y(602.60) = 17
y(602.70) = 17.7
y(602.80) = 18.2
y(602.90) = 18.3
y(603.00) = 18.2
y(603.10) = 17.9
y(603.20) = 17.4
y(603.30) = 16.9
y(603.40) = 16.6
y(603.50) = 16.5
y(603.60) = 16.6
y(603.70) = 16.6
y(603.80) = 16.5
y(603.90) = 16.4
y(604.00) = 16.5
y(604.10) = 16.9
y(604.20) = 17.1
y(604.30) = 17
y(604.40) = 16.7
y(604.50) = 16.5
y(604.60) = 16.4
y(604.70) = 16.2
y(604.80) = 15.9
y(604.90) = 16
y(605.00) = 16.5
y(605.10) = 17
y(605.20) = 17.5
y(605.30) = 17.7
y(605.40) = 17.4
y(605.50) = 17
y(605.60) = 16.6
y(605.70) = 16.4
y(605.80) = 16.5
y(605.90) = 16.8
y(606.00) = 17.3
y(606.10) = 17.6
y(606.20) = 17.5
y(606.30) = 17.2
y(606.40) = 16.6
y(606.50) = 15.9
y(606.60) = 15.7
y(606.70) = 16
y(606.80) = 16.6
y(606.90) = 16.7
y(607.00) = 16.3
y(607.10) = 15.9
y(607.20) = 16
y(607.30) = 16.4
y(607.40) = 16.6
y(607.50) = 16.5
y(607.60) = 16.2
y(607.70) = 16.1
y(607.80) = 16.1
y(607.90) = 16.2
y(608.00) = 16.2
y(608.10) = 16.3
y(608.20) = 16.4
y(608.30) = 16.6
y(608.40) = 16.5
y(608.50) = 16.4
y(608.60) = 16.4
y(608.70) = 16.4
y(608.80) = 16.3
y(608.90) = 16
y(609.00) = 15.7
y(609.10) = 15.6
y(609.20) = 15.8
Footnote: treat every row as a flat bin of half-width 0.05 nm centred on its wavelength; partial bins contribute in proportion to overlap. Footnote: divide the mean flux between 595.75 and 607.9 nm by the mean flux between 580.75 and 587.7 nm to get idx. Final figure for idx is 1.01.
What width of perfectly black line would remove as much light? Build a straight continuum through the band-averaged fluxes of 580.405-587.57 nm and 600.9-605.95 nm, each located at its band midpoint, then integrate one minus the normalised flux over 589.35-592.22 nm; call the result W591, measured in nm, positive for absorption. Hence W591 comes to 0.07 nm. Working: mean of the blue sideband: 16.3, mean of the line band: 16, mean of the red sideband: 16.7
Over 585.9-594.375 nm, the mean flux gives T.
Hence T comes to 16.3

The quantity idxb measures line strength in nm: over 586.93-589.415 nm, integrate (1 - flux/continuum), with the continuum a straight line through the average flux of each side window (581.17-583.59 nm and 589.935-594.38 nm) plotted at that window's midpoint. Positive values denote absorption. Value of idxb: 0.03 nm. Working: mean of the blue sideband 16.2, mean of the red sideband 16.5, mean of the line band 16.2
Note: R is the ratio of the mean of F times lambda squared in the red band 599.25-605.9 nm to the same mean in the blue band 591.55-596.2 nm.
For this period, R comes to 1.04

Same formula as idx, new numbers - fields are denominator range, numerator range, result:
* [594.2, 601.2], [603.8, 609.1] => 1.00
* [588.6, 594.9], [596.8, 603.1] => 1.02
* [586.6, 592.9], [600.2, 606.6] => 1.03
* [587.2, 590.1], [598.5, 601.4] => 1.03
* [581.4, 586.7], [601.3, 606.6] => 1.01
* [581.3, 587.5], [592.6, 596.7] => 1.00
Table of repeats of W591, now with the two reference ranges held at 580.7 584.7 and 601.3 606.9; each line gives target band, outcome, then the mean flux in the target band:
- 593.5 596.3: 0.01 nm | 16.5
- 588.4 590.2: 0.13 nm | 15.2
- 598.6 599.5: 0.01 nm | 16.5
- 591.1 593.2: 0.00 nm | 16.5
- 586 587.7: -0.02 nm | 16.6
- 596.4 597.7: -0.02 nm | 16.8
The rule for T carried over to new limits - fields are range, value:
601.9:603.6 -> 17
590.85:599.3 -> 16.6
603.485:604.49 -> 16.7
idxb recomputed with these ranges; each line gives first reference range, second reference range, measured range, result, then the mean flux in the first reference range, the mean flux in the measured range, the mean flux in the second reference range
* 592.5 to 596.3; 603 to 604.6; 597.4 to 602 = 0.07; 16.6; 16.5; 16.8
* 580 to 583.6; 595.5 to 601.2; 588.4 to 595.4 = 0.01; 15.7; 16.2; 16.6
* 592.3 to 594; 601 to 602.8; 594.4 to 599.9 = -0.02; 16.7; 16.6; 16.3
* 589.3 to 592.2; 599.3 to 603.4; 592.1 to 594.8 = -0.10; 16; 16.7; 16.5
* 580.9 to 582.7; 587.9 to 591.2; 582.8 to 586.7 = -0.17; 16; 16.7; 15.9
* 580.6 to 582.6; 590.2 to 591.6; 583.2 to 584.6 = -0.11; 15.7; 17.2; 16.6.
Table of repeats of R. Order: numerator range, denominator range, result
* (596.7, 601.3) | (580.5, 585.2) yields 1.08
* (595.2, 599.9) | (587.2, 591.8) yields 1.06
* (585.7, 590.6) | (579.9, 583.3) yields 1.05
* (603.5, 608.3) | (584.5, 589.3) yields 1.08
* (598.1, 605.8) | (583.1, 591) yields 1.07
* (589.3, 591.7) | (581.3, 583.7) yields 1.01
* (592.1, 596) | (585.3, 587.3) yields 1.03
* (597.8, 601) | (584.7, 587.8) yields 1.04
